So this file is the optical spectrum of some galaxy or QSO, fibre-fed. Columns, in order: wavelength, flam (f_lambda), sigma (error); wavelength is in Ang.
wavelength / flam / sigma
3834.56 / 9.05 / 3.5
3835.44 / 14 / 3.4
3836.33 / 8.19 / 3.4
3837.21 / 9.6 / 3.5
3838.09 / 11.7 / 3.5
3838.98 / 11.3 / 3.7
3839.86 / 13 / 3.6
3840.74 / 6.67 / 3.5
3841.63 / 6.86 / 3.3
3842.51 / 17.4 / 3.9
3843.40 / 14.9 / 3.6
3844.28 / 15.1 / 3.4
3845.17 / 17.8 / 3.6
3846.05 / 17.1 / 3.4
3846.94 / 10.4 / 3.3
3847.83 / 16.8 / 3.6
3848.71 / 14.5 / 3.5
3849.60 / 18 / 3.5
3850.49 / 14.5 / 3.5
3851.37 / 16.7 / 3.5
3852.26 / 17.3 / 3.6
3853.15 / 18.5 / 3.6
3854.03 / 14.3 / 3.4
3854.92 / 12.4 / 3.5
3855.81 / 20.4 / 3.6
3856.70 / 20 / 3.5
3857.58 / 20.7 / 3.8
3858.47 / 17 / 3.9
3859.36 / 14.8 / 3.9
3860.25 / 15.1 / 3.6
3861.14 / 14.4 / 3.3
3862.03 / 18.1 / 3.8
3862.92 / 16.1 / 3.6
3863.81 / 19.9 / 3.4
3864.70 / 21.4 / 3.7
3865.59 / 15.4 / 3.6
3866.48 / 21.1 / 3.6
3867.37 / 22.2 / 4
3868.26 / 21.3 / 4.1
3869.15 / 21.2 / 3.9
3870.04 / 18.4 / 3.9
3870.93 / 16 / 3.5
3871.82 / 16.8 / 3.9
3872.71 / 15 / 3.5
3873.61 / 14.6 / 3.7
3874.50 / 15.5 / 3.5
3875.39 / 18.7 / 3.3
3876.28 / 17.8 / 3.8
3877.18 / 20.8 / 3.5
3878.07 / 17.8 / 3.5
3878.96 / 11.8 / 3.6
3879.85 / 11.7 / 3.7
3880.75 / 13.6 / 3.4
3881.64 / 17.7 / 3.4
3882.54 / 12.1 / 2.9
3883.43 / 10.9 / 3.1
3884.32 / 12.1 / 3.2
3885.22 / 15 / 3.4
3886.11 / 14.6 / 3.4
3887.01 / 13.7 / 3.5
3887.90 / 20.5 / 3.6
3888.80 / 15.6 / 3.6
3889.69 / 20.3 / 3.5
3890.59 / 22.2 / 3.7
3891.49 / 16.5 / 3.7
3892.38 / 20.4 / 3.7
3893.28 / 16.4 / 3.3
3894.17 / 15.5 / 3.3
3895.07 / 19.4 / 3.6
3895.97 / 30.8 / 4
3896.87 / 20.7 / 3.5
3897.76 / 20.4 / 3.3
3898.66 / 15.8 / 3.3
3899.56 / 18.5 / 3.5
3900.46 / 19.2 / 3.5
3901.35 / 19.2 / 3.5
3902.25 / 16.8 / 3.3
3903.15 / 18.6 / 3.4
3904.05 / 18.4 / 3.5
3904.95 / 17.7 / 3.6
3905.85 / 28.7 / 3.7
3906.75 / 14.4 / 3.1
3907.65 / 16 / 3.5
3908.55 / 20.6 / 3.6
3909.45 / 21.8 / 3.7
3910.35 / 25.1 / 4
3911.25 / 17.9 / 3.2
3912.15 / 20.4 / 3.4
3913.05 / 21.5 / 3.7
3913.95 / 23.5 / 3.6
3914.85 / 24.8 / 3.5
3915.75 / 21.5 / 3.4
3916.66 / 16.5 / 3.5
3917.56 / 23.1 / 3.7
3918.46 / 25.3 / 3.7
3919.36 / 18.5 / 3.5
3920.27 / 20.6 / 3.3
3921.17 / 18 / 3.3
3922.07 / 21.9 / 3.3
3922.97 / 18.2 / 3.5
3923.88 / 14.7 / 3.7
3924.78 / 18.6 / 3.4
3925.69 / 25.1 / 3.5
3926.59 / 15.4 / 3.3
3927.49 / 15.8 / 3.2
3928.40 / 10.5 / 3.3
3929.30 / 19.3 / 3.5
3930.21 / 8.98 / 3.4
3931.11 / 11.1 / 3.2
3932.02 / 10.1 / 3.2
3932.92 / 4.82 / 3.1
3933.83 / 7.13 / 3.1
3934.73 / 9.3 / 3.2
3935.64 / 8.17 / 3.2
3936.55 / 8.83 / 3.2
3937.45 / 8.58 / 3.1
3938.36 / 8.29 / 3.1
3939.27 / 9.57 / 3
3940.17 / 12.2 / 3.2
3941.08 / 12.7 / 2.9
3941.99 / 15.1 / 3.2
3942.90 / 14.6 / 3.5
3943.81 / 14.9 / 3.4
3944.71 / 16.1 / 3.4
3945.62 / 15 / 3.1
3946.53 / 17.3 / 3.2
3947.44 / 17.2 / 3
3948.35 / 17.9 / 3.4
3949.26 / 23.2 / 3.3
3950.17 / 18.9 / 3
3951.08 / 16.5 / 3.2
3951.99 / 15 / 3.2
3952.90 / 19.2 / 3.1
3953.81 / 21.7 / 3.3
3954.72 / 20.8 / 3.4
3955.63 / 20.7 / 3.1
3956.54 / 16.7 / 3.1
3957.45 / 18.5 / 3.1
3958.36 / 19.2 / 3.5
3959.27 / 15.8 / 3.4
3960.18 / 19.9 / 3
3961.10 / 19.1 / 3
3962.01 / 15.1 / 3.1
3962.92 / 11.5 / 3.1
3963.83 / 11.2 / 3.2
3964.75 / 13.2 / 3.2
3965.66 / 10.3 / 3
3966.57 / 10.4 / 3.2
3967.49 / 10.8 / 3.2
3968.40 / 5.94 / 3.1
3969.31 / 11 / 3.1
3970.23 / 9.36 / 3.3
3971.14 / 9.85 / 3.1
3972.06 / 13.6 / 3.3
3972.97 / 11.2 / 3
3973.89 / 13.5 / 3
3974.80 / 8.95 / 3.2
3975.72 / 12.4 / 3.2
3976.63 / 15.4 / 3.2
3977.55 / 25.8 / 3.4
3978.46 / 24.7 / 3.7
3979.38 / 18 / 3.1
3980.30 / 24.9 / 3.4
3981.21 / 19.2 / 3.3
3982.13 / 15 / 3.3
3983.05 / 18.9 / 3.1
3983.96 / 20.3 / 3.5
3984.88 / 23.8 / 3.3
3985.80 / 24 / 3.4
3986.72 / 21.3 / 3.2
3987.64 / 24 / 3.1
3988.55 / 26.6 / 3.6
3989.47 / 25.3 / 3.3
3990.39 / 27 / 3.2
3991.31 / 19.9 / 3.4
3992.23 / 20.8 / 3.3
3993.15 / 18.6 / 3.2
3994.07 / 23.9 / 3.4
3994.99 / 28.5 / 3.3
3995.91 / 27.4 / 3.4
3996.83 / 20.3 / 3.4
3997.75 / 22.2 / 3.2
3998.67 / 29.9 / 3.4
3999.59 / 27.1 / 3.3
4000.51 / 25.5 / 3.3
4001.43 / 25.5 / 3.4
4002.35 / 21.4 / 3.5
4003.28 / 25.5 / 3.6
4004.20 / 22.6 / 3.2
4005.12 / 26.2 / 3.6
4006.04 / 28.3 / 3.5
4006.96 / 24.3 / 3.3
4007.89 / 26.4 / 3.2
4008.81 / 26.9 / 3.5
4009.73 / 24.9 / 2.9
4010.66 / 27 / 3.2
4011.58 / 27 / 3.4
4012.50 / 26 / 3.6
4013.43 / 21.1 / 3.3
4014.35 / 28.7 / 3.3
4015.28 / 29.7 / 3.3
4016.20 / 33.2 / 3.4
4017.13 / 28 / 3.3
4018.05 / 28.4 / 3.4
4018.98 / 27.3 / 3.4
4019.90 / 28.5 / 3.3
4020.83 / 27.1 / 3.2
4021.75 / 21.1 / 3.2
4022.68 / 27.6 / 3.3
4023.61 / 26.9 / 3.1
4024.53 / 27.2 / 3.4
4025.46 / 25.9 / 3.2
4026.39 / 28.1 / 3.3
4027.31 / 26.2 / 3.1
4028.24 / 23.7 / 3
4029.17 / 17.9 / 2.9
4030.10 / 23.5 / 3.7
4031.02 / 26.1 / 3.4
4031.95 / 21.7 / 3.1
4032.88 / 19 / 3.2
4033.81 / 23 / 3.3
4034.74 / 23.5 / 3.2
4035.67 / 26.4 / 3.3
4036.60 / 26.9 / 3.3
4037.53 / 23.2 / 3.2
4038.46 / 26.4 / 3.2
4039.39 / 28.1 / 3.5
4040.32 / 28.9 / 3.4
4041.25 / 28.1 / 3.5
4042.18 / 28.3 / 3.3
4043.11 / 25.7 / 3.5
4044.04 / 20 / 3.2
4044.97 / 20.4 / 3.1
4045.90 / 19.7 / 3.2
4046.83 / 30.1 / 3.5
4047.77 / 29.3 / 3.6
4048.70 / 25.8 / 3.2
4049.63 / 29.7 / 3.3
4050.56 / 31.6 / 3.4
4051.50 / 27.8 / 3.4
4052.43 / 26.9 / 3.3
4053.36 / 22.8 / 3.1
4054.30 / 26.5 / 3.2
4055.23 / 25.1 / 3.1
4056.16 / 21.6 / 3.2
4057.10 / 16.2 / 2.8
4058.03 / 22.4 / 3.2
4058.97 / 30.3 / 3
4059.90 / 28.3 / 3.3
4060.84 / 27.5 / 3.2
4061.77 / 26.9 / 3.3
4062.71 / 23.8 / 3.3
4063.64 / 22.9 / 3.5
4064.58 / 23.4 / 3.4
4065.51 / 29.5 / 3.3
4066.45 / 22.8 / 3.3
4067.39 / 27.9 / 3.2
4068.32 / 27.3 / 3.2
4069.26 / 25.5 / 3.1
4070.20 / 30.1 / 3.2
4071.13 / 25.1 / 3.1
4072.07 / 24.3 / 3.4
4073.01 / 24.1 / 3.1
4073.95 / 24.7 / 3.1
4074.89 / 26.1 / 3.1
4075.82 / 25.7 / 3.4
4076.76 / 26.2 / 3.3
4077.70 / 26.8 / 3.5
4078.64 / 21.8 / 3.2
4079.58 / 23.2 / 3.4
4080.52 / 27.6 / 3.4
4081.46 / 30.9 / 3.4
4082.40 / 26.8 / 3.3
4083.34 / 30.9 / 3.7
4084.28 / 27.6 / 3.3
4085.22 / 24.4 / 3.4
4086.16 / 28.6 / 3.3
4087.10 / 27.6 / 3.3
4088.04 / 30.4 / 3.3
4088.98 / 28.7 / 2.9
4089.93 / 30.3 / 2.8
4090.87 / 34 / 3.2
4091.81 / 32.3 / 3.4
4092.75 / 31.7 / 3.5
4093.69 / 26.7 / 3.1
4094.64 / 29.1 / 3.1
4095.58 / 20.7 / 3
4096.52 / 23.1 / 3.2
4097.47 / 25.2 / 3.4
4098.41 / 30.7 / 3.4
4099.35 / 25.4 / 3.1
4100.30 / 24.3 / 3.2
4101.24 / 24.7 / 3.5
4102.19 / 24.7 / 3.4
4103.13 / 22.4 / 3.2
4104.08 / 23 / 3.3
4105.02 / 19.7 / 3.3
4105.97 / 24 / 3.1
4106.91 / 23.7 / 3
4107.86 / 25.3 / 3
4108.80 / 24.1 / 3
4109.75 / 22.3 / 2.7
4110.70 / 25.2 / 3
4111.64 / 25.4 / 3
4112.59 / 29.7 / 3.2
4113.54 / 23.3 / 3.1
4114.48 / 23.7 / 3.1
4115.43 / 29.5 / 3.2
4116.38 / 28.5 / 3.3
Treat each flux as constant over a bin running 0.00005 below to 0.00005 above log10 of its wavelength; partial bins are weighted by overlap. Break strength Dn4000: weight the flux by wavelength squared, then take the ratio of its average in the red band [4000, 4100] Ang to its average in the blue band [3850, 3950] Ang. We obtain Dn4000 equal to 1.7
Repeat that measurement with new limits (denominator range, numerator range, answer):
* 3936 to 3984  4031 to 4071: 1.74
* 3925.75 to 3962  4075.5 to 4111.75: 1.91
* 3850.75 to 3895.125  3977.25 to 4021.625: 1.55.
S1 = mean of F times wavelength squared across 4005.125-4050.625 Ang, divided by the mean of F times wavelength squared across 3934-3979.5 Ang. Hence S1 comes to 1.8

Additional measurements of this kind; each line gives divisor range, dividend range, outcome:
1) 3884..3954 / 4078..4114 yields 1.68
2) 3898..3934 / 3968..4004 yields 1.15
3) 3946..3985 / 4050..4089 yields 1.69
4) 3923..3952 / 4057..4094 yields 2.09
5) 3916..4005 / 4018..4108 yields 1.56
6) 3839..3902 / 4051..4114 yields 1.72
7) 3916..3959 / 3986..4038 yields 1.66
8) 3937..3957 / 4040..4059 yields 1.67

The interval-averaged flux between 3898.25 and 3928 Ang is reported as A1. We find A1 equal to 19.7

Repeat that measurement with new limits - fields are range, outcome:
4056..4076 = 25.3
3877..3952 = 16.8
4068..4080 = 25.4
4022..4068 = 25.3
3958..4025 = 21.4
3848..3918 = 18.1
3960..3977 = 12.1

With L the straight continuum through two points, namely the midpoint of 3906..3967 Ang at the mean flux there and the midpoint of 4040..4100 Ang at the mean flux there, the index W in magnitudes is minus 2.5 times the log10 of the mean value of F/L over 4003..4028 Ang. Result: -0.192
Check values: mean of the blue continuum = 16.4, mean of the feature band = 26.7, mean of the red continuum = 26.5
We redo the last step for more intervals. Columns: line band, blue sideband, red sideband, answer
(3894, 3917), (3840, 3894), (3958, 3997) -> -0.195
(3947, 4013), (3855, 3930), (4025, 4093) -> 0.136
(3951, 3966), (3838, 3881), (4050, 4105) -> 0.231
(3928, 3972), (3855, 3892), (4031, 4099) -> 0.441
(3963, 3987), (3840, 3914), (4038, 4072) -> 0.395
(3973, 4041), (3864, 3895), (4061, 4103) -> -0.042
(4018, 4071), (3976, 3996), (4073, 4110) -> -0.046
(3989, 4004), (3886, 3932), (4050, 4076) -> -0.070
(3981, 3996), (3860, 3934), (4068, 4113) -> -0.035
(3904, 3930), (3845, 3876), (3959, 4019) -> -0.050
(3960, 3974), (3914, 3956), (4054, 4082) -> 0.448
